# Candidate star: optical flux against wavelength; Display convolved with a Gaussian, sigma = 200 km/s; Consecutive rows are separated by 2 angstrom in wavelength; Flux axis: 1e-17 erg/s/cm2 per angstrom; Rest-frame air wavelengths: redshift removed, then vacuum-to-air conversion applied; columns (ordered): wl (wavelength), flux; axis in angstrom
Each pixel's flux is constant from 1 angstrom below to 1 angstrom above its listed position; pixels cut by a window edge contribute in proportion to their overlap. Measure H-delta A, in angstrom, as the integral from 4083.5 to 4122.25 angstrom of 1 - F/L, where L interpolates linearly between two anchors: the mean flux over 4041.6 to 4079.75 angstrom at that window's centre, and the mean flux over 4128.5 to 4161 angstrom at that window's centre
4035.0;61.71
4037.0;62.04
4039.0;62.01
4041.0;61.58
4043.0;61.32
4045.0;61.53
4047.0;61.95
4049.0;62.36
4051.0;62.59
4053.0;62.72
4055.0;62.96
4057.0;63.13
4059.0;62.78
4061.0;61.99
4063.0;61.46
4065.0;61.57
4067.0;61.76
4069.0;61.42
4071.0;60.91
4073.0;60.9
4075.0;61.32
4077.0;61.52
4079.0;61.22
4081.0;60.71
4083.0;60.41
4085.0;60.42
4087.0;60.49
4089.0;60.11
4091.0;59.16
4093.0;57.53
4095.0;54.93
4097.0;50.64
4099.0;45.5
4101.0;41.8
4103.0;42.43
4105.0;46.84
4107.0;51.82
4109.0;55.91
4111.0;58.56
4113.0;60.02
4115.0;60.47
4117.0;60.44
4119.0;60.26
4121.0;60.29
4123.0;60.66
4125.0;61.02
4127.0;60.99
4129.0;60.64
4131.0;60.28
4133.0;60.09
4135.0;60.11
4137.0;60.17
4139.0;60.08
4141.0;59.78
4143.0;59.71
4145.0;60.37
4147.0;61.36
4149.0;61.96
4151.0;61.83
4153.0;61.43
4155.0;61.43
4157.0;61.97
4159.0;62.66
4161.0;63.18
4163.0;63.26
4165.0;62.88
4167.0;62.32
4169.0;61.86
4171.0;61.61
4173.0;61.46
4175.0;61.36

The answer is 3.9 angstrom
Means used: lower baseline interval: 61.9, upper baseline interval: 60.9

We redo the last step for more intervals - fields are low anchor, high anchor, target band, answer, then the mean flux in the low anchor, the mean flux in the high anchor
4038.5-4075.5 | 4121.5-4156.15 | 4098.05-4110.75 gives 2.7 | 61.9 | 60.7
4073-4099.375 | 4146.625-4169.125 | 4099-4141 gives 2.3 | 58.4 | 62.2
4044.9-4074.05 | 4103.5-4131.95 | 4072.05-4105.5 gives 2.4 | 62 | 58.2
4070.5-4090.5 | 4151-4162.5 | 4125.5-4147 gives 0.5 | 60.8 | 62.2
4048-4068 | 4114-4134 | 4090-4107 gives 3.1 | 62.3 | 60.5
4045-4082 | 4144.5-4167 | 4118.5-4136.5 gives 0.4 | 61.8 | 62.1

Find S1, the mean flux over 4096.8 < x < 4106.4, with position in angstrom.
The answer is 45.3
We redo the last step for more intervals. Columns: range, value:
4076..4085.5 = 60.9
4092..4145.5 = 56.7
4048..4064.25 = 62.5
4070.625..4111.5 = 55.8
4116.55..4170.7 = 61.2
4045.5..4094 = 61.3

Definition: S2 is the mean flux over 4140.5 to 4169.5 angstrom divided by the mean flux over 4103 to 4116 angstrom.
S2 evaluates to 1.13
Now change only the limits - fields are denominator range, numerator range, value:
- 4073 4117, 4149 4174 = 1.11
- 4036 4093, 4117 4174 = 1.00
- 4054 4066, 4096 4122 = 0.86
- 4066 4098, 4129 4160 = 1.02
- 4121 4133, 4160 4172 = 1.03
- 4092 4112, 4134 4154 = 1.20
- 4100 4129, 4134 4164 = 1.09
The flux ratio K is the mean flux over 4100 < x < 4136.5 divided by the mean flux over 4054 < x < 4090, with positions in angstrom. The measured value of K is 0.9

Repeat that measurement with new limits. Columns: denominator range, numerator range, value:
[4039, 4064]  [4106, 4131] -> 0.95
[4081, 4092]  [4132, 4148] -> 1.00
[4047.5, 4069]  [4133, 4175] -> 0.99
